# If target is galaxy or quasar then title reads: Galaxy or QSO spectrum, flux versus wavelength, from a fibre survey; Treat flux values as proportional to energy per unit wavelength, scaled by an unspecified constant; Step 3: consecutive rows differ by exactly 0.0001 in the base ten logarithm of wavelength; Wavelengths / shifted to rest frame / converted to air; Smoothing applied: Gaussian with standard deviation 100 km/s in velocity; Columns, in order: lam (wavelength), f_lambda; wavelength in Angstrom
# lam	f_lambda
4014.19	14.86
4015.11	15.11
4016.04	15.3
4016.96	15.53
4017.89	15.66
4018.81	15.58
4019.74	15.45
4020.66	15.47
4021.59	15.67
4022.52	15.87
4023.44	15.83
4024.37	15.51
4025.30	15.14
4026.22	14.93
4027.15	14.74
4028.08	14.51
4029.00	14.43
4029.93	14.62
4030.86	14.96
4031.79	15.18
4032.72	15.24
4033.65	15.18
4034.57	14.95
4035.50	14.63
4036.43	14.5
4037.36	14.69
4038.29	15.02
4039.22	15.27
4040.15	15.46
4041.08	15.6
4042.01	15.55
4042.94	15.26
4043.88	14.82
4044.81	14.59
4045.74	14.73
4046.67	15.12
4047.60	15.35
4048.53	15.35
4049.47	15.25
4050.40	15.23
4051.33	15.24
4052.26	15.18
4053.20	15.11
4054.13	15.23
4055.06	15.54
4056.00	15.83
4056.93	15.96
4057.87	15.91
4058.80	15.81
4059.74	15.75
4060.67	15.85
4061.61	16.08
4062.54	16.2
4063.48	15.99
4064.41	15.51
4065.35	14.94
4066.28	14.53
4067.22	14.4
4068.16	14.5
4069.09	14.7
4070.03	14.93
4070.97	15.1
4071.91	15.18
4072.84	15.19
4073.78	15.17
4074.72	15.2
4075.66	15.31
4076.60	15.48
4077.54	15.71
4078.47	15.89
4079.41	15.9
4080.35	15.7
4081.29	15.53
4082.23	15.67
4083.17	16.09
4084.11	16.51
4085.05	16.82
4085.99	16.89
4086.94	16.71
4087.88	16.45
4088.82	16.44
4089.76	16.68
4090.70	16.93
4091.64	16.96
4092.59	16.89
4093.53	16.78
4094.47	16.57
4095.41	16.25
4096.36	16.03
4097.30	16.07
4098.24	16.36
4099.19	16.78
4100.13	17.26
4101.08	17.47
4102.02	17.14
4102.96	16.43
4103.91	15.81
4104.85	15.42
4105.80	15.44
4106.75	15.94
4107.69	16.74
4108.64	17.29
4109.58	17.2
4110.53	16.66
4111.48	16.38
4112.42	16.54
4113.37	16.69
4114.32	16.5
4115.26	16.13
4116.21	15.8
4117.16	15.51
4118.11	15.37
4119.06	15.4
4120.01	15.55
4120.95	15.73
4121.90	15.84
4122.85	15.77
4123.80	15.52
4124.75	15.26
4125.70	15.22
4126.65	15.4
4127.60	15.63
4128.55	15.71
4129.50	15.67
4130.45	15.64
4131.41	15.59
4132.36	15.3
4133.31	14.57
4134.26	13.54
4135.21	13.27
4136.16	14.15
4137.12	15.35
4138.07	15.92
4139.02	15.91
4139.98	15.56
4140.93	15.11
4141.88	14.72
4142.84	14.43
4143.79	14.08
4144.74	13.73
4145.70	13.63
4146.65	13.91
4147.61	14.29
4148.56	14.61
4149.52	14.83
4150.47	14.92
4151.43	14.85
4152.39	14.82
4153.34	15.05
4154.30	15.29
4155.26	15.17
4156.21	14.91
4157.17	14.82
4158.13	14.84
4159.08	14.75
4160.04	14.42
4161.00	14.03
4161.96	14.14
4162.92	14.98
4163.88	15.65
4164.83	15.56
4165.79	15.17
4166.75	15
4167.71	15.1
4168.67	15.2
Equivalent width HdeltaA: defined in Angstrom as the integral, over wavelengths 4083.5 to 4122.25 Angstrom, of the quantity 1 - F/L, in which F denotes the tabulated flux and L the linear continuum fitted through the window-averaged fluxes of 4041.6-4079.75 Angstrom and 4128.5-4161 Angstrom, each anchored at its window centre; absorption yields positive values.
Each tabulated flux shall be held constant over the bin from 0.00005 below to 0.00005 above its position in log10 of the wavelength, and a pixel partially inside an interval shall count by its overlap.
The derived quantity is -3.46 Angstrom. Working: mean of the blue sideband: 15.3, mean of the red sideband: 14.8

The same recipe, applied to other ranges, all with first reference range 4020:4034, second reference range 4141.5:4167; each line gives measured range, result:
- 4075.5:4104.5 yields -2.8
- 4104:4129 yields -1.9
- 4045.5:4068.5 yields -0.5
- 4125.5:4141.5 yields -0.4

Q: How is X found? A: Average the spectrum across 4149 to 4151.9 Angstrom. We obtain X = 14.8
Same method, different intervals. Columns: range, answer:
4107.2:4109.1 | 17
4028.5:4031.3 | 14.7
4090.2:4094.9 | 16.8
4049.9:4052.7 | 15.3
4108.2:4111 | 17.1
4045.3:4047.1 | 14.9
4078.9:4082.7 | 15.7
